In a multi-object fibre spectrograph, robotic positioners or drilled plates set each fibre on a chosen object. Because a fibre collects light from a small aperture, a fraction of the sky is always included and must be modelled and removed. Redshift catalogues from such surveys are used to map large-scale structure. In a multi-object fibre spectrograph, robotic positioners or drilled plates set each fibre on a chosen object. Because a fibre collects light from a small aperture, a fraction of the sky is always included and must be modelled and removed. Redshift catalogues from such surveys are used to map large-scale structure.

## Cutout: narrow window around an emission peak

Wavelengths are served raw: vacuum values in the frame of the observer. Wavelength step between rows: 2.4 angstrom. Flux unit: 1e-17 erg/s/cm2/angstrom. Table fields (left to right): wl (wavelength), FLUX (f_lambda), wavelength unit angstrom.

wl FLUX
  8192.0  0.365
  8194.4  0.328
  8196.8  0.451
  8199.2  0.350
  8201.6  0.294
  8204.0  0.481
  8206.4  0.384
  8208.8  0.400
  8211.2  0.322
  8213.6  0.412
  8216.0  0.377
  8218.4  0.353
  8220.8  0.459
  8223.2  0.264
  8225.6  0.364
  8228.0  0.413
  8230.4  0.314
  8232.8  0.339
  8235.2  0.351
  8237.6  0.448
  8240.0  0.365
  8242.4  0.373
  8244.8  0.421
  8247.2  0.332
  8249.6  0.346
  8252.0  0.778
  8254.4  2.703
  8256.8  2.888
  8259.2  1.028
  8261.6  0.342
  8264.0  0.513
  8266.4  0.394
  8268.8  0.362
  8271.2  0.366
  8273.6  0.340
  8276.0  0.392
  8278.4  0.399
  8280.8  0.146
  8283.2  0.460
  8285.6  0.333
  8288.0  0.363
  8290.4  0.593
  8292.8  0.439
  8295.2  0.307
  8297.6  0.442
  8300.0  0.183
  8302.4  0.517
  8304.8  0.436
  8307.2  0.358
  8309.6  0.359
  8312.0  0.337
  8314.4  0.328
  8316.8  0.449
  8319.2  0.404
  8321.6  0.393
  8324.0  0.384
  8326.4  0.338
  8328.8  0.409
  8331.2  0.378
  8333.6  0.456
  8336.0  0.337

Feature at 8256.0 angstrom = [O III]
